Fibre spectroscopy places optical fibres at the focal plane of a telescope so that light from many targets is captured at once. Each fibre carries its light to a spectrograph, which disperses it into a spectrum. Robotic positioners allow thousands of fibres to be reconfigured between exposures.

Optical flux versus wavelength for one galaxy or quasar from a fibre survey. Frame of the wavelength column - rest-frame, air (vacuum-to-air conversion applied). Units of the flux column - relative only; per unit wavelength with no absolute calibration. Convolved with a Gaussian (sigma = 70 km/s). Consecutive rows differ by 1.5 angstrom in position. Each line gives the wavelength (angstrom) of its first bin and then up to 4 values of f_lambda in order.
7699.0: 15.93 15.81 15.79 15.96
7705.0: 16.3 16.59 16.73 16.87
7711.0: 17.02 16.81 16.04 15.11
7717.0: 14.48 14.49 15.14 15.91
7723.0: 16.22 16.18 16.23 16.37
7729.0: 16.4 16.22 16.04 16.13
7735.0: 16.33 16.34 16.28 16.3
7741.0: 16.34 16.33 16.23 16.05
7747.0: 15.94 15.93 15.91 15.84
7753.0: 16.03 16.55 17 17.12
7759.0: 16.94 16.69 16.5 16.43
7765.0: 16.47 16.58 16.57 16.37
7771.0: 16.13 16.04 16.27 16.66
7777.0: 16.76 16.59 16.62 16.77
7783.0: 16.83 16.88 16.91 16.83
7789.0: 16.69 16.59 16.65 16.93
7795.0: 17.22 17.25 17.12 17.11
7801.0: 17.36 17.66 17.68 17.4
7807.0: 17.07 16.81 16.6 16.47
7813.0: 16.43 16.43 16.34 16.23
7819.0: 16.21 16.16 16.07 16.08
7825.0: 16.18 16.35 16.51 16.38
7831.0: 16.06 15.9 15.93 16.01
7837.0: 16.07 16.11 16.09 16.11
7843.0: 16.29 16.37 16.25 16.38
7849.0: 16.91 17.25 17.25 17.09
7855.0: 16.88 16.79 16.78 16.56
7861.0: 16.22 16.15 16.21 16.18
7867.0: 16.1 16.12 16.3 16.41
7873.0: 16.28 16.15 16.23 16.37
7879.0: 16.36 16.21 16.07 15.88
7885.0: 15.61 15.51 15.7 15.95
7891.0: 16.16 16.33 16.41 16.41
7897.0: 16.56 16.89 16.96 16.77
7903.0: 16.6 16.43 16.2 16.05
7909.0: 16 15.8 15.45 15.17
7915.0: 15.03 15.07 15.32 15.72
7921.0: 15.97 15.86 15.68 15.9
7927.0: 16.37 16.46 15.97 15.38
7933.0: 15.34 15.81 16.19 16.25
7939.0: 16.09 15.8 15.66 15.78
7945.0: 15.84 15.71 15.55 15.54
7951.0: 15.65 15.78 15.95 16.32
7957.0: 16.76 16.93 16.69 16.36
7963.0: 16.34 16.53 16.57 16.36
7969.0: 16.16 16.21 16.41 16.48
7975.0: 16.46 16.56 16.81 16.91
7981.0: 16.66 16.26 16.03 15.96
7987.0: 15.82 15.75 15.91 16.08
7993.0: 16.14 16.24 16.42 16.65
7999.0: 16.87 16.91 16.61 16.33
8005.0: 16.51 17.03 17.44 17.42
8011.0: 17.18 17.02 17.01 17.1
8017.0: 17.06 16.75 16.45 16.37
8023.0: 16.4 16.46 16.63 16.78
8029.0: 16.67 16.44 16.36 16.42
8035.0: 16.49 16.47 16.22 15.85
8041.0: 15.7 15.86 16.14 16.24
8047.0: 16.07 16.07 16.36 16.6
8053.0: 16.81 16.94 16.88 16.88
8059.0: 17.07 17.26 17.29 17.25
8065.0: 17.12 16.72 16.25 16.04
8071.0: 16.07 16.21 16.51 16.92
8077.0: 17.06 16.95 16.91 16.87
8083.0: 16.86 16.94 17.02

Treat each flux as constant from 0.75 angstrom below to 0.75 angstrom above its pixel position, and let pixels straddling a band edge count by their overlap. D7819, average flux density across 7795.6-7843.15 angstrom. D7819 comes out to 16.5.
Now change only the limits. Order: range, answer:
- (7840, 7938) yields 16.2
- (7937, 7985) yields 16.2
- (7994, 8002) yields 16.6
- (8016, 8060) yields 16.5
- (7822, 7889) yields 16.3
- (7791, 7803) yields 17.1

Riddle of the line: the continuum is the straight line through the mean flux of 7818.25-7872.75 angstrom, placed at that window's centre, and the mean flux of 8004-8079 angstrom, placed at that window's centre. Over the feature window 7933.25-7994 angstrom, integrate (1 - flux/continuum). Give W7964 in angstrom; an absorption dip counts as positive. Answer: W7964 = 1.29 angstrom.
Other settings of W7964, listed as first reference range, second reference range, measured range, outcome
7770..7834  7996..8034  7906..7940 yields 1.9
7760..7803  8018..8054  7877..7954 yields 2.7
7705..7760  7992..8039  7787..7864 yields -1.2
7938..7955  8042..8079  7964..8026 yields -1.6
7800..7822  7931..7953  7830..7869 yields 0.2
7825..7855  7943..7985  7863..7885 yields 0.2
